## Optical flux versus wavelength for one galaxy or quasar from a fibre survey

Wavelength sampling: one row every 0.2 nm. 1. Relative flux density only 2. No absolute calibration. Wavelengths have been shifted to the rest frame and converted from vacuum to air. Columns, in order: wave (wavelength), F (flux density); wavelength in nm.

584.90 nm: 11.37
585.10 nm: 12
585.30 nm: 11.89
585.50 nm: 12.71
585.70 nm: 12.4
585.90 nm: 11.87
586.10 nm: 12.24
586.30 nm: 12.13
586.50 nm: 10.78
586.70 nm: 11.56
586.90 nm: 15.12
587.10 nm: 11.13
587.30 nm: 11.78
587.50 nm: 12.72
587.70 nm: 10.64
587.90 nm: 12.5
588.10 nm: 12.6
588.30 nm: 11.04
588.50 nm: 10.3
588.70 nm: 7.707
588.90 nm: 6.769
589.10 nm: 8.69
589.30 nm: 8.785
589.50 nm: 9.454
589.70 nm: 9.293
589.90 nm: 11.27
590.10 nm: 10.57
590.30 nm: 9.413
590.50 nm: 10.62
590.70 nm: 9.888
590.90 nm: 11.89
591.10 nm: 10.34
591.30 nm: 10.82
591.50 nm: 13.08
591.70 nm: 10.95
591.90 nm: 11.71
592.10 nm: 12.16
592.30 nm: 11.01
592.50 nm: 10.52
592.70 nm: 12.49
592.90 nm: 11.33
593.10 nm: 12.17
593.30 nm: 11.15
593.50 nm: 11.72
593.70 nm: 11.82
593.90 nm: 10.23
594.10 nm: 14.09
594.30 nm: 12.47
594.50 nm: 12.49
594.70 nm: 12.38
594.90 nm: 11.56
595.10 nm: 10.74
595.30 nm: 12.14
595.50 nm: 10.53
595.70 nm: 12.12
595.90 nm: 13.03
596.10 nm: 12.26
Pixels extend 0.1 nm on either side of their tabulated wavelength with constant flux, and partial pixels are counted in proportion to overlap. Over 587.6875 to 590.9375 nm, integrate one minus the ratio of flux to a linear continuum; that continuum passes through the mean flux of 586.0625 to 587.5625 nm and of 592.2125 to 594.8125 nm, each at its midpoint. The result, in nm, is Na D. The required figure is 0.54 nm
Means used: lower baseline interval 12.2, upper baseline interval 11.8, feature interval 10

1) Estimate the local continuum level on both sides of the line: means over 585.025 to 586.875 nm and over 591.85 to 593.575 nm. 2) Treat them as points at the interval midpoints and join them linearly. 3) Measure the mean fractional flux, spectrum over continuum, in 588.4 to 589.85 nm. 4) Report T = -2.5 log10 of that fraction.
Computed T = 0.322 mag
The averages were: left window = 12.1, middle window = 8.8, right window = 11.6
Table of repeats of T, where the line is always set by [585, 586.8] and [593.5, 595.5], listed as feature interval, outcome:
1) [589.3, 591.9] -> 0.13 mag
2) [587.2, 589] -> 0.12 mag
